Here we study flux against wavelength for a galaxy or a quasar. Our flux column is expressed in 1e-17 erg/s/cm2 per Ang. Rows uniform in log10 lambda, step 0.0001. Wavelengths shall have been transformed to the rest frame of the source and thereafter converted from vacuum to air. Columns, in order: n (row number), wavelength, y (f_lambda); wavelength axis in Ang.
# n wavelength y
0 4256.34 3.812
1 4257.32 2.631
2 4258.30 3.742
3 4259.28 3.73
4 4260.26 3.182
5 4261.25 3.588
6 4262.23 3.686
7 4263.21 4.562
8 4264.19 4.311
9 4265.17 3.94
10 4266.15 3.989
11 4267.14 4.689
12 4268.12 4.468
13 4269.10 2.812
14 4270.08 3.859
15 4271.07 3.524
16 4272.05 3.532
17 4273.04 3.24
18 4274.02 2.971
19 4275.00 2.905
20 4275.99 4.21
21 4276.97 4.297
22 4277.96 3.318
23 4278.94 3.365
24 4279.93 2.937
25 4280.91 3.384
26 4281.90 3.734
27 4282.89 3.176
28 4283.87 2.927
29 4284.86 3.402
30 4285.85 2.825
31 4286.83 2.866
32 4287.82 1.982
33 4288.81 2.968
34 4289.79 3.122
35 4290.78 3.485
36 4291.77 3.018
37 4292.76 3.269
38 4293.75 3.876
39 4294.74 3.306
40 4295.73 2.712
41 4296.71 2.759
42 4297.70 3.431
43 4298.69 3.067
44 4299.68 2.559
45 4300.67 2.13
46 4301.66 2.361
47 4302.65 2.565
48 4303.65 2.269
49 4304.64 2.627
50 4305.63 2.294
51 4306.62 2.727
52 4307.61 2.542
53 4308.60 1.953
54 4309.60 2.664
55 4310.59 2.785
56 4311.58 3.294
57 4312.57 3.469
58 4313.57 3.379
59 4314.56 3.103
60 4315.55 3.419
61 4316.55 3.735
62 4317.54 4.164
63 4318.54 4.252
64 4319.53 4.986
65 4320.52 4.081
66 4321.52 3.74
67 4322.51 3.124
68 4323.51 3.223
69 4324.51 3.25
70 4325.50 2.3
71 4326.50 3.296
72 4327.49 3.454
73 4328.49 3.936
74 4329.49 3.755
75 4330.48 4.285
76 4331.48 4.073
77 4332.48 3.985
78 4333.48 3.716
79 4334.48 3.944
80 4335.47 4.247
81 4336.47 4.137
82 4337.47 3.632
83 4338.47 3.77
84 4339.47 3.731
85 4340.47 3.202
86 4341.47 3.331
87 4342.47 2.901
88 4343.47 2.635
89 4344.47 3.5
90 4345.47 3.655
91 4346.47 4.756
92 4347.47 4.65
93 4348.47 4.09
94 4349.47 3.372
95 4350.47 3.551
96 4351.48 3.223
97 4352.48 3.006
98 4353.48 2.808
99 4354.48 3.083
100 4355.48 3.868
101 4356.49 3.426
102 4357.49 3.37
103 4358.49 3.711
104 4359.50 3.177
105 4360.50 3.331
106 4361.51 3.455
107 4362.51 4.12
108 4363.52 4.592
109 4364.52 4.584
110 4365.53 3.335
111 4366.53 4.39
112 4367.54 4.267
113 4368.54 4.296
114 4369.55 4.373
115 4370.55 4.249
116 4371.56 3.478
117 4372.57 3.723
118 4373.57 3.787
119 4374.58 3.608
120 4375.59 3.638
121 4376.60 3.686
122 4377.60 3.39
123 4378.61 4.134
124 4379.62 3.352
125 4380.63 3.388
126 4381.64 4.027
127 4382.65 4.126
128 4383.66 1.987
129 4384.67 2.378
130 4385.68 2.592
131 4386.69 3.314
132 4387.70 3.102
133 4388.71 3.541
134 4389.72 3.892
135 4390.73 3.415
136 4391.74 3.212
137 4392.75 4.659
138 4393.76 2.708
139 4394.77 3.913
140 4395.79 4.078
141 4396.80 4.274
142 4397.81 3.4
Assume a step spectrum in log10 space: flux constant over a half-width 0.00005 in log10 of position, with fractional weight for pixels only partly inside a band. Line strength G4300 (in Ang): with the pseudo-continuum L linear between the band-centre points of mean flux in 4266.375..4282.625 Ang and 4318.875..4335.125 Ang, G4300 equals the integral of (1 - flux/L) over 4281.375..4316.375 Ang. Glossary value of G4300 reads 6.87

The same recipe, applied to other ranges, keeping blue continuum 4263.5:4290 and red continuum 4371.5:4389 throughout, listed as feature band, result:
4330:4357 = -1.85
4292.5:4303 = 1.62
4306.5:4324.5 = 0.26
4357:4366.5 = -1.03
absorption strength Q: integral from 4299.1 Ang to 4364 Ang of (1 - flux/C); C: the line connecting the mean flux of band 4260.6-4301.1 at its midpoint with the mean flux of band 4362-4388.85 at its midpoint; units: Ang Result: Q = 2.4 Ang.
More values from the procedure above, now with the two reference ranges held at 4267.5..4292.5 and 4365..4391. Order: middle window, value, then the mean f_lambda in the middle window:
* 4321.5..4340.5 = -1.1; 3.65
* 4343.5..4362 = -0.1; 3.53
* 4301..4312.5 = 2.7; 2.58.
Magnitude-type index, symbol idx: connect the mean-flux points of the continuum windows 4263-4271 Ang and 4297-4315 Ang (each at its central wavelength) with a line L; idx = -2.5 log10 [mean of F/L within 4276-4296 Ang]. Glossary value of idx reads 0.056 mag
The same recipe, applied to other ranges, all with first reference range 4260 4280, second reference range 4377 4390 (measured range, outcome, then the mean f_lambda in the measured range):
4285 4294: 0.20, 3.04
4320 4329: 0.04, 3.38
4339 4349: -0.06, 3.65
